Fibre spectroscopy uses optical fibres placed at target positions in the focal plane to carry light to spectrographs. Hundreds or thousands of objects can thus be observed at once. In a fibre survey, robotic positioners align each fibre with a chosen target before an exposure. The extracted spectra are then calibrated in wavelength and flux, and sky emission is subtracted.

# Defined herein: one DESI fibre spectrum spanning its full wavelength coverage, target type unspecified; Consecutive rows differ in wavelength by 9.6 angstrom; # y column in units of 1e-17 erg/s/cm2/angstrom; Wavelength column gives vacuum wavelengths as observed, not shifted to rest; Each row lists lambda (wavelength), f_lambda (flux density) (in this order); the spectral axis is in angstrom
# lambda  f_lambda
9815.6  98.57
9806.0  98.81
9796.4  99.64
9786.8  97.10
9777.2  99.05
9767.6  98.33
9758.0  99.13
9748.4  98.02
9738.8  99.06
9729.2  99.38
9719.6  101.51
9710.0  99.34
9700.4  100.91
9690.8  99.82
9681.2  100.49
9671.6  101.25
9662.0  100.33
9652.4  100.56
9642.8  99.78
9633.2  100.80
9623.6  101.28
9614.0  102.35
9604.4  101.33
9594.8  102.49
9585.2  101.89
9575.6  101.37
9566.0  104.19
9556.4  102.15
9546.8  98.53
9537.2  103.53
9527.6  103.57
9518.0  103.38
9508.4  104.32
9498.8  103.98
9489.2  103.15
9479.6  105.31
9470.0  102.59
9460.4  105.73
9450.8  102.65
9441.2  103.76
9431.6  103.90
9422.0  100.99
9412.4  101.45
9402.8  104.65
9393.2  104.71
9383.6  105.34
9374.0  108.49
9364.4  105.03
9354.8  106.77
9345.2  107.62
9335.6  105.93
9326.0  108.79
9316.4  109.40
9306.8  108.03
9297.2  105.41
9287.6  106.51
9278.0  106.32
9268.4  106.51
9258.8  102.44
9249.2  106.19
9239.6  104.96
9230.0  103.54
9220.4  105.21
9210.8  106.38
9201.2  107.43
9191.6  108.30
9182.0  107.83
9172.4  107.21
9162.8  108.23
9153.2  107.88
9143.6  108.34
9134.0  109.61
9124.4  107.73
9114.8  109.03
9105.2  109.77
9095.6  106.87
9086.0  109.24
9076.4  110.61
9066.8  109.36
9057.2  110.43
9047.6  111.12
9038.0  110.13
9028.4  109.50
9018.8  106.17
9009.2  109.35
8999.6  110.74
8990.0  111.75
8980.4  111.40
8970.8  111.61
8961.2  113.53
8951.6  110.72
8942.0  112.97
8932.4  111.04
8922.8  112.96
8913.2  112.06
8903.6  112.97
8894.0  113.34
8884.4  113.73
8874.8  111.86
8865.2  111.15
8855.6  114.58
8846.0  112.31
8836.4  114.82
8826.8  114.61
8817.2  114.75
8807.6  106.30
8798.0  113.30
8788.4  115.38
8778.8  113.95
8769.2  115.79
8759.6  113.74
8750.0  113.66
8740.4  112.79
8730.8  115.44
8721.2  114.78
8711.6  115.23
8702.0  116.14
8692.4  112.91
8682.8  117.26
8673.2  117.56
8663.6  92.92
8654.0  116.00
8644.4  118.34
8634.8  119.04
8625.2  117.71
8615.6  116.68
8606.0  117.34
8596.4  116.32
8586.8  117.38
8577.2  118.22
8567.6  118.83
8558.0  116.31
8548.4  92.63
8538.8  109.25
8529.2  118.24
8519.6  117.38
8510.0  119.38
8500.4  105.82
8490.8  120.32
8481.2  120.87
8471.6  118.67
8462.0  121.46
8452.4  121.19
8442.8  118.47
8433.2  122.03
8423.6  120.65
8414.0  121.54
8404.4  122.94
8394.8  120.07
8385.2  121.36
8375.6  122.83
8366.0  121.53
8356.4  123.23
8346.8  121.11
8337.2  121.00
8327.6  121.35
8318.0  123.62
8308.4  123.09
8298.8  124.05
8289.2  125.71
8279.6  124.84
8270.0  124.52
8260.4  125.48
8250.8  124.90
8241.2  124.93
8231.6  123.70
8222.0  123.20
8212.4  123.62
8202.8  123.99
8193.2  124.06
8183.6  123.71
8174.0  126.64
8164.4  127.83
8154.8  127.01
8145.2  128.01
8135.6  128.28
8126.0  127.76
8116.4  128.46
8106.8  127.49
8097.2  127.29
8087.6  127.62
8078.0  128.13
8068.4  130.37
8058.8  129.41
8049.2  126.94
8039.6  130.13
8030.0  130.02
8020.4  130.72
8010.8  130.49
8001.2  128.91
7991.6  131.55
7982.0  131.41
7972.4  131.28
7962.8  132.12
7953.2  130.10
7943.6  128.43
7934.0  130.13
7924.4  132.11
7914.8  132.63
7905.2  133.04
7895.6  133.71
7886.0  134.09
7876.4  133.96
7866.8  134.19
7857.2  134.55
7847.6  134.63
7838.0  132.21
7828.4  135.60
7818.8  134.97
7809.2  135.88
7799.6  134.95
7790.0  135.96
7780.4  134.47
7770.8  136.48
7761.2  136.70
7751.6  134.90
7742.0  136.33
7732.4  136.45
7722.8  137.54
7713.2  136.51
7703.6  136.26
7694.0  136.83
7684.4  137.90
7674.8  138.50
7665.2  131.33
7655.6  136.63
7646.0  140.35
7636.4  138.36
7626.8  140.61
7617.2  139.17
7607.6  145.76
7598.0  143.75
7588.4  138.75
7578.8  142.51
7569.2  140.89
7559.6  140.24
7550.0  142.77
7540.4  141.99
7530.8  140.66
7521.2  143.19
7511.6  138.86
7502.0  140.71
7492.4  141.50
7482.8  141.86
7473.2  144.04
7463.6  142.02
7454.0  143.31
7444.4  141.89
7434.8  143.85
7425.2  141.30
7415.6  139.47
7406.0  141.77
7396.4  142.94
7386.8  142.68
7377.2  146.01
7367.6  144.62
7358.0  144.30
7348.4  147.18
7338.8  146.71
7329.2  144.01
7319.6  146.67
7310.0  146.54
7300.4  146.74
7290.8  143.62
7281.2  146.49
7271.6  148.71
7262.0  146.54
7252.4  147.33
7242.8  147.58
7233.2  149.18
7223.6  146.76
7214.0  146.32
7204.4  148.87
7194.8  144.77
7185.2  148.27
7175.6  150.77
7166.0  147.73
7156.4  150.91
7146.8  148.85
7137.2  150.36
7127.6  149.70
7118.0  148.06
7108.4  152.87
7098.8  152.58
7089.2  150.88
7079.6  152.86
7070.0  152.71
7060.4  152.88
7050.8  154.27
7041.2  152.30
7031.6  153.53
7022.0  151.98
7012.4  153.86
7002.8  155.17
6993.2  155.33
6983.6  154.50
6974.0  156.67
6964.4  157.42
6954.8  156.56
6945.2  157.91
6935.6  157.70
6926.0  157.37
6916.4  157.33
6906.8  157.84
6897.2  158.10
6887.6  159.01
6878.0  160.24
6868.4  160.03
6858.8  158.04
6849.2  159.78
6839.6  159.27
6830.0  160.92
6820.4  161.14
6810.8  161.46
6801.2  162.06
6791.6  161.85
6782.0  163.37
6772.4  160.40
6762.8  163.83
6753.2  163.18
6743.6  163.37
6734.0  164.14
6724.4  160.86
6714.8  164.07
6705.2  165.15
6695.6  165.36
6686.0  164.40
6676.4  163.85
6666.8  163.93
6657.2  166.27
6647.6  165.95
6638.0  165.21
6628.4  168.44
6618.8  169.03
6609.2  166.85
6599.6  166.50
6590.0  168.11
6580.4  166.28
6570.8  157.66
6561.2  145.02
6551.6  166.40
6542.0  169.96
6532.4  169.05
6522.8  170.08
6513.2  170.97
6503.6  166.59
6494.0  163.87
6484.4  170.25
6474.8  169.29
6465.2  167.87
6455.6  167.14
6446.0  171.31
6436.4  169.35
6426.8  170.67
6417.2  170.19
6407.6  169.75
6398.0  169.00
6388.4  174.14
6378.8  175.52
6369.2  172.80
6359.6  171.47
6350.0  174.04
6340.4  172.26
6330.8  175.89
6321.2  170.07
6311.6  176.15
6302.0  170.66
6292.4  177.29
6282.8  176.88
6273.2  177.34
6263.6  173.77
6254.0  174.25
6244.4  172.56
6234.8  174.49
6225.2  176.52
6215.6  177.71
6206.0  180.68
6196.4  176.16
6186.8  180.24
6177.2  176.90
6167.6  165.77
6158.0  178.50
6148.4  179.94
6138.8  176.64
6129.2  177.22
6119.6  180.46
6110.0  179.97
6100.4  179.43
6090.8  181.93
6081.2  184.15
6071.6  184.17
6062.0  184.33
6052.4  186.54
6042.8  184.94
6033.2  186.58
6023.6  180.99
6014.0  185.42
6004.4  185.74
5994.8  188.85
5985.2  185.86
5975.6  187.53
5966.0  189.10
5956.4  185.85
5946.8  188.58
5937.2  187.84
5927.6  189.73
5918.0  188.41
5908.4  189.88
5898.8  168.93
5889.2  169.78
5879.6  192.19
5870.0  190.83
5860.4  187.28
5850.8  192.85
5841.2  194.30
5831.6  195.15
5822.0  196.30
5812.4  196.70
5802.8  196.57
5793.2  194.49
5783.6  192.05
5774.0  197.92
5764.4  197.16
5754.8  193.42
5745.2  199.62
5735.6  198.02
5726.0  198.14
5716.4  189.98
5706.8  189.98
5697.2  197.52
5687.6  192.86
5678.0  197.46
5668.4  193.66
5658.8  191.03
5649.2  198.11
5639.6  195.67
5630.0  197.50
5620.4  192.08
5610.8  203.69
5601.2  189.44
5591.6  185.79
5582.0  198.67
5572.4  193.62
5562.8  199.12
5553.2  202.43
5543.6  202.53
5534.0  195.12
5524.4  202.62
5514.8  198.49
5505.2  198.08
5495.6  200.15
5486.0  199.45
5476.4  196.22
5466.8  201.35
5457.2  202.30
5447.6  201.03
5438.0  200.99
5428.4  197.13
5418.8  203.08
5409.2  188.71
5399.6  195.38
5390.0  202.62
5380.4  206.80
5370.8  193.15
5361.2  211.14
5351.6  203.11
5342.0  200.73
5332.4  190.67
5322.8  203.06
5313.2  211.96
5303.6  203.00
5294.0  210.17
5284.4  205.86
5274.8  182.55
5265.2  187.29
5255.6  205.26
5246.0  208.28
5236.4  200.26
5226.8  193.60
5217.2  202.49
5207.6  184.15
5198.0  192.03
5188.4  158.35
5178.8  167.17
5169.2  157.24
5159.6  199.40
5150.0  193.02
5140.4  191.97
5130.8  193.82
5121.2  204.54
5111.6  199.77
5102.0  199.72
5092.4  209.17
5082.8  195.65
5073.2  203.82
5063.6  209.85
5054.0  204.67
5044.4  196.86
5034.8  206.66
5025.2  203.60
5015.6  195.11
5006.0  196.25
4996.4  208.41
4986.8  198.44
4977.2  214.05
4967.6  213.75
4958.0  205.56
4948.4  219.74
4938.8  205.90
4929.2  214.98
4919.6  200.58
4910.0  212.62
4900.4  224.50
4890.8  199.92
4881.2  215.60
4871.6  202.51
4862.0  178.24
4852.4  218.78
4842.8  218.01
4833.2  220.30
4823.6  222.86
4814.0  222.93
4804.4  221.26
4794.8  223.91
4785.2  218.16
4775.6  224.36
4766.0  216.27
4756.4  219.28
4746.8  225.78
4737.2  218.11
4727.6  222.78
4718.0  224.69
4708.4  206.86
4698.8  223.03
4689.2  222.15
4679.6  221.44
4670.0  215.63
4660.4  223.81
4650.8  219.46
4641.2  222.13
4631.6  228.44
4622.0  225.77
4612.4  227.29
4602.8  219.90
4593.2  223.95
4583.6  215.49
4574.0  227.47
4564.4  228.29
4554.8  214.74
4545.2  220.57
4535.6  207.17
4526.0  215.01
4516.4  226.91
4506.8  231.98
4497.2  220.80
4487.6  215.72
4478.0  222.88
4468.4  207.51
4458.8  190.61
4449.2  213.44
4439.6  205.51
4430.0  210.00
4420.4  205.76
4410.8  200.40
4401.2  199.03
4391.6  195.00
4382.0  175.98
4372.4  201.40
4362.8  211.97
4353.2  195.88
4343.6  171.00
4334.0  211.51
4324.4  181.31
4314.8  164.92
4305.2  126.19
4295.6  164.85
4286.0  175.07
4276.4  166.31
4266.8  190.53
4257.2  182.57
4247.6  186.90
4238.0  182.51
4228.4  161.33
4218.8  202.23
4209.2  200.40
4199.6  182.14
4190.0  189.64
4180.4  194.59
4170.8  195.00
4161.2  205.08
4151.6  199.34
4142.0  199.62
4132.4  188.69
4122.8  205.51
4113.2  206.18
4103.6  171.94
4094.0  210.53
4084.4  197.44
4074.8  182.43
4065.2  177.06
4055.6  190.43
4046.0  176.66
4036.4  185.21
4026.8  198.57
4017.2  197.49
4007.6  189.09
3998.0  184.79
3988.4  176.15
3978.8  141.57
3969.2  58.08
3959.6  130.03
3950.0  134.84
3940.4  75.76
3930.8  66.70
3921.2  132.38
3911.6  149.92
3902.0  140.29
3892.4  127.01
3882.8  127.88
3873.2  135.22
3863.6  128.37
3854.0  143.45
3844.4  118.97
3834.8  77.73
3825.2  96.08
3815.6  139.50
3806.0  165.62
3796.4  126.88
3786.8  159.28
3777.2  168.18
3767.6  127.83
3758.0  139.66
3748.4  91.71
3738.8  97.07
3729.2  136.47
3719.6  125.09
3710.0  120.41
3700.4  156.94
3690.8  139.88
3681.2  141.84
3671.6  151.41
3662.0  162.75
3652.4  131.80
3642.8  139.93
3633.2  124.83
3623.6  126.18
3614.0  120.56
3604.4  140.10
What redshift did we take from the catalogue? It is 0.000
